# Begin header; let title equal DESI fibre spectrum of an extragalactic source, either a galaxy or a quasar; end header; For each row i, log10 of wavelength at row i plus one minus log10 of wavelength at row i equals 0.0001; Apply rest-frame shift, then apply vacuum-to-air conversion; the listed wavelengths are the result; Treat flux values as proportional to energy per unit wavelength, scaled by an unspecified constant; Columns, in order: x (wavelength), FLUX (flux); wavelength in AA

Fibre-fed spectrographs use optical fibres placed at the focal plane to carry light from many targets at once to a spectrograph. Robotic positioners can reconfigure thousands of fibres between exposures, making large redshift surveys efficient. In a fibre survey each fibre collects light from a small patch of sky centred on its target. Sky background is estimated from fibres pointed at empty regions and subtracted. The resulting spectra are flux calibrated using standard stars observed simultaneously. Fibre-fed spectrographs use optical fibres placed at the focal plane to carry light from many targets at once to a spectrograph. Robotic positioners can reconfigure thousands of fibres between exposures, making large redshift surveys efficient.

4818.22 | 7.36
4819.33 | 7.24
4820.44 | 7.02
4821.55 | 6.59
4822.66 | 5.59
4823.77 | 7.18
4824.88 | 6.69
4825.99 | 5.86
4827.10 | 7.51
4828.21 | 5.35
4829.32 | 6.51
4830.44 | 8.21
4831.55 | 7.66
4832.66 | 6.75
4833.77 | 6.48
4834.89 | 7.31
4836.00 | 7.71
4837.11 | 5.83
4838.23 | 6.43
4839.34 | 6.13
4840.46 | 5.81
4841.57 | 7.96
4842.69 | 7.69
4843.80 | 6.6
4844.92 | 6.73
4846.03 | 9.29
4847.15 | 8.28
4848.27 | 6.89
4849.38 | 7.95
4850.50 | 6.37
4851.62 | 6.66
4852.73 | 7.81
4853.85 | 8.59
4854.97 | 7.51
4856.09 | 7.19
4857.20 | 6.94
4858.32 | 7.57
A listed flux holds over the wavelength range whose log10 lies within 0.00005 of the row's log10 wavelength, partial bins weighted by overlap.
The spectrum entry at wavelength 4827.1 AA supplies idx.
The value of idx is 7.51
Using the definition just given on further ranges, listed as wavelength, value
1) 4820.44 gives 7.02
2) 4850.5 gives 6.37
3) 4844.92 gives 6.73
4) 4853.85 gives 8.59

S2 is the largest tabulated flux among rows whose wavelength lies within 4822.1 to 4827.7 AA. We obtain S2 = 7.51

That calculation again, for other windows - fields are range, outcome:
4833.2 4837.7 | 7.71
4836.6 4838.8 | 6.43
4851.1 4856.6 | 8.59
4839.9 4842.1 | 7.96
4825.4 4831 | 8.21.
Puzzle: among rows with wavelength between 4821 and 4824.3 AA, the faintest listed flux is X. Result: 5.59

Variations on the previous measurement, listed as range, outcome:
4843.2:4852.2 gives 6.37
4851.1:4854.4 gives 6.66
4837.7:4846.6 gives 5.81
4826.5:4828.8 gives 5.35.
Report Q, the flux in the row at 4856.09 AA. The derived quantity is 7.19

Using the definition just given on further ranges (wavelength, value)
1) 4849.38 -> 7.95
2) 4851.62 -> 6.66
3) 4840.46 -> 5.81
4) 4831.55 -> 7.66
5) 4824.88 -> 6.69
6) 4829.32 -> 6.51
